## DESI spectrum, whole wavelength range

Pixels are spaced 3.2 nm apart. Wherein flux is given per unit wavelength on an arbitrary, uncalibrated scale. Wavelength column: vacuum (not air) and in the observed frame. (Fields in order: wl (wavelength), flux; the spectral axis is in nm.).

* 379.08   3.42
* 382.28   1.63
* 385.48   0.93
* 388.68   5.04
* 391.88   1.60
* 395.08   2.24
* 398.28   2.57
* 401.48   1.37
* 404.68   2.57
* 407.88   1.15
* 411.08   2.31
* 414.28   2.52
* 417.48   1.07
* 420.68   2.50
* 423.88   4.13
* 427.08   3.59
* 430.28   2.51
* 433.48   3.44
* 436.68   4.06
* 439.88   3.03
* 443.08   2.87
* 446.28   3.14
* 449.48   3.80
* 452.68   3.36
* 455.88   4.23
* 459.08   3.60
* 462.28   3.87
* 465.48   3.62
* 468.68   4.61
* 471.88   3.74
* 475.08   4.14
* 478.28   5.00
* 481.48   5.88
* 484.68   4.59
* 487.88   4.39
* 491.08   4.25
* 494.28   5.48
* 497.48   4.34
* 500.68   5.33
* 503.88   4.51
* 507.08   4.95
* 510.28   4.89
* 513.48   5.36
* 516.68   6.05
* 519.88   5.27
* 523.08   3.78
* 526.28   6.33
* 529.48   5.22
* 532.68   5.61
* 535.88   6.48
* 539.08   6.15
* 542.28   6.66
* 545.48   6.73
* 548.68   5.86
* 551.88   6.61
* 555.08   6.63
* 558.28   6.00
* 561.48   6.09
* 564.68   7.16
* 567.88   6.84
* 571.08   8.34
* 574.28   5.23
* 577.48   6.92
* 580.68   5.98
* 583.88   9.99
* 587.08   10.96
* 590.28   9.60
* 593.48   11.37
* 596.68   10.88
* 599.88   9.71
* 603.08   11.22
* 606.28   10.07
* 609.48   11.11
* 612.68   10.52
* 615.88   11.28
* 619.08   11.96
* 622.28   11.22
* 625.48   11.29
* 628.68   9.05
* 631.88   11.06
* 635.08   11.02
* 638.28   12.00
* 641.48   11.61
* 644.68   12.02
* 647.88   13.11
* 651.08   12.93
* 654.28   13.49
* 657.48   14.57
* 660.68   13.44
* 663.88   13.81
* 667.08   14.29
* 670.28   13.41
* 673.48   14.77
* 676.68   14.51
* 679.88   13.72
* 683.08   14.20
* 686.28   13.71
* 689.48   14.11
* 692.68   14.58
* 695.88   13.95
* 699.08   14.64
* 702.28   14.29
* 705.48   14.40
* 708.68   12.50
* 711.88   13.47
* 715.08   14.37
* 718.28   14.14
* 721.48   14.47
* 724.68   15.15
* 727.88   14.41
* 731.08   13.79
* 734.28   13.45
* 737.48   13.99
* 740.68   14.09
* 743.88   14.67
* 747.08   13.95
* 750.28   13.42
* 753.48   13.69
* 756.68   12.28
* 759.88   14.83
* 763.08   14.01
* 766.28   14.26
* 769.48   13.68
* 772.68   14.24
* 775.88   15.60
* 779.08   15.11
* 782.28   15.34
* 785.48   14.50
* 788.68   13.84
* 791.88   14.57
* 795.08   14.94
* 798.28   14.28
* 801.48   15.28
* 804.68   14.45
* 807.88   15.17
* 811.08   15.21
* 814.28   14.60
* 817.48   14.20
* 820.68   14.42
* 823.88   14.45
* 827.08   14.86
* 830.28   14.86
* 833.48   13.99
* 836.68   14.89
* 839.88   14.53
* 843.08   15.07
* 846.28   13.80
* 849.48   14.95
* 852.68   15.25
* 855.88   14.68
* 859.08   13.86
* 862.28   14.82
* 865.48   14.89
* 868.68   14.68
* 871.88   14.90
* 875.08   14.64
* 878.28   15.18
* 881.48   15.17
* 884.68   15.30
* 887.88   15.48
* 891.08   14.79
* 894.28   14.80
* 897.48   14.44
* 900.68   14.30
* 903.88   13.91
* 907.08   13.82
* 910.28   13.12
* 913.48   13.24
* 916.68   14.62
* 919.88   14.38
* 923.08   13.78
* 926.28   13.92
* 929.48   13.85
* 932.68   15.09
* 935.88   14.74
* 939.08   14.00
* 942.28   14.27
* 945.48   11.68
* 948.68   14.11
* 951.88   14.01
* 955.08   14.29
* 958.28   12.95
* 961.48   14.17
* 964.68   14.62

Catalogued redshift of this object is 0.46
